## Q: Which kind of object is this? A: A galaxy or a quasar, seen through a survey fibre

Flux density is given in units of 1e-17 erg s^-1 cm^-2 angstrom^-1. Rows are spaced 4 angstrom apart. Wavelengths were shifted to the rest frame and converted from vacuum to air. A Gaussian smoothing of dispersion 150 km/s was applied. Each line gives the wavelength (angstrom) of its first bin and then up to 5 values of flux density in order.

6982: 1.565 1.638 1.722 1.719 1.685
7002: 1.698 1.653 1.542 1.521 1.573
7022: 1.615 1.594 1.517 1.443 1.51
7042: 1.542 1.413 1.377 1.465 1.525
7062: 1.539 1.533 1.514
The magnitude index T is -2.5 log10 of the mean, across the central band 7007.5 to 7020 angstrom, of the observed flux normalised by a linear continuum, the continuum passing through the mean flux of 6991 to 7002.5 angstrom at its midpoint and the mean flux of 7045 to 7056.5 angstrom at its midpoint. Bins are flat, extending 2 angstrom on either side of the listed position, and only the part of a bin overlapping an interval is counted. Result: 0.04 mag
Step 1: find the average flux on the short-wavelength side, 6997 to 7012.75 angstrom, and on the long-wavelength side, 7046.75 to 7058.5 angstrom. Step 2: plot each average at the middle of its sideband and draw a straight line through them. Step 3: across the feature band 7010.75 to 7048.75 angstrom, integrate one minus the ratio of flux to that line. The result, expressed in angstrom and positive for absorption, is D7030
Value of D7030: 0.3 angstrom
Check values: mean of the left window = 1.64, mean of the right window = 1.44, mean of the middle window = 1.52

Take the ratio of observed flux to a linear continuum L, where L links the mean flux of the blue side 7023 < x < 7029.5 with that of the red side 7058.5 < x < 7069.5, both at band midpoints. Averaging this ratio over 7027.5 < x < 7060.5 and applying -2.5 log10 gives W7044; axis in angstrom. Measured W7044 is 0.057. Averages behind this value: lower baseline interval 1.58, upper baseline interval 1.53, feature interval 1.48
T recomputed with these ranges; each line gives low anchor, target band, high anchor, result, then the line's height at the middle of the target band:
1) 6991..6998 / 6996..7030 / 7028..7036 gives -0.01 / 1.6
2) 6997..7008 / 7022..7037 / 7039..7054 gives 0.01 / 1.54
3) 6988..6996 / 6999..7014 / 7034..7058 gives 0.02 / 1.65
